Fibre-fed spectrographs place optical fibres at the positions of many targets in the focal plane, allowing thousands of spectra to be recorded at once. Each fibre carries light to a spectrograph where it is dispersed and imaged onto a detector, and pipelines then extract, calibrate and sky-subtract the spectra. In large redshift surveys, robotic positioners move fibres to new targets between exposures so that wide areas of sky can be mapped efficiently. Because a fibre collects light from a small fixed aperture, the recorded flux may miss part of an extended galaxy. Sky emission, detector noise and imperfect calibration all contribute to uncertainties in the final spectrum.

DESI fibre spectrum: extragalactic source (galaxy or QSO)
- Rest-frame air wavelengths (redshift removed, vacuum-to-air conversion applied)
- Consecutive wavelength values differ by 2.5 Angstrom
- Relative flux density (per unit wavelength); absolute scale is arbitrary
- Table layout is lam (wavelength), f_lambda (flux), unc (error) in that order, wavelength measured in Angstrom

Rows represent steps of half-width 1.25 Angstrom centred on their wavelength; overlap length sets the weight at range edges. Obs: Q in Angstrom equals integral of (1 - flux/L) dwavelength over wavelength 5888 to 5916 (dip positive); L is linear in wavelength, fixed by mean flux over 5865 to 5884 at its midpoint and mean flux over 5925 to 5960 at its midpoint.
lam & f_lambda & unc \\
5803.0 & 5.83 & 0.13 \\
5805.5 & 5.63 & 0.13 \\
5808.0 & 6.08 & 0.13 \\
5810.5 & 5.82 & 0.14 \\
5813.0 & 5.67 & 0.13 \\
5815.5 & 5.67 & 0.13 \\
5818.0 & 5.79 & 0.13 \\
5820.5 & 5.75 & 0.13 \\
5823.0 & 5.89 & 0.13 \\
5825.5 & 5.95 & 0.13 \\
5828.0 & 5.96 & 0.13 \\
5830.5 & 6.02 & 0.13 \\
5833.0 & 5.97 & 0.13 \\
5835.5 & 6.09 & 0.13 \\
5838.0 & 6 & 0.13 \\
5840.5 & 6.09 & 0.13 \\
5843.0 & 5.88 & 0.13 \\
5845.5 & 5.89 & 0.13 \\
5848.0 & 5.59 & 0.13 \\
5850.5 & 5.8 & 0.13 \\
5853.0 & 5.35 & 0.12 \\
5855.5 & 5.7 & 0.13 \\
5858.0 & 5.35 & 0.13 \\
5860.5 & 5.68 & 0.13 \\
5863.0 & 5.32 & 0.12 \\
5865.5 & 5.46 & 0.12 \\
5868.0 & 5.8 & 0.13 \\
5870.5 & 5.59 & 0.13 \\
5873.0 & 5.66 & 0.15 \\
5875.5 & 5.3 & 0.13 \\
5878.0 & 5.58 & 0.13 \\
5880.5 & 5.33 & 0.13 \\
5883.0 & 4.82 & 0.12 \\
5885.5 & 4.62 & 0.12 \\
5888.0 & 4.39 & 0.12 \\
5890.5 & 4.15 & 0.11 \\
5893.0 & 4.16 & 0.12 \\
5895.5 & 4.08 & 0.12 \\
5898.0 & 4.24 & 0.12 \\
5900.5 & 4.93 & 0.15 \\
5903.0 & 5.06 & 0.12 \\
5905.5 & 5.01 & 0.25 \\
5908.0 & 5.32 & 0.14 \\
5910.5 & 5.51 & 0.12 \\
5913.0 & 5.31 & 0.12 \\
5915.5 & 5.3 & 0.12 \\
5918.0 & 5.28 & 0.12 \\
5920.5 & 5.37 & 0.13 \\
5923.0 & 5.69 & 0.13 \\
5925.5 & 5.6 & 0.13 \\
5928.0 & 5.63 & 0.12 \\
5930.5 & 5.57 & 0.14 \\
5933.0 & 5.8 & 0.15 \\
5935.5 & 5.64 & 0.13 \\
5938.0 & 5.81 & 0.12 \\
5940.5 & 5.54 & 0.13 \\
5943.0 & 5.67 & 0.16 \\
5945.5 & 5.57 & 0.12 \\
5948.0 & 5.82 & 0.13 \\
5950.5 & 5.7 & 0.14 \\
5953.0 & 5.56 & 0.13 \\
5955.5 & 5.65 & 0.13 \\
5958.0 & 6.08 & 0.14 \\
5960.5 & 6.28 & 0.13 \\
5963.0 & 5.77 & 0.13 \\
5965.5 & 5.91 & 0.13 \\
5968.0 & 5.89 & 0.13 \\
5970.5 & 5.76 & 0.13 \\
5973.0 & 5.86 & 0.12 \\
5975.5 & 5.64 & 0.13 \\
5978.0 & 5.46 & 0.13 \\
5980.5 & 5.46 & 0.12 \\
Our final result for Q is 3.84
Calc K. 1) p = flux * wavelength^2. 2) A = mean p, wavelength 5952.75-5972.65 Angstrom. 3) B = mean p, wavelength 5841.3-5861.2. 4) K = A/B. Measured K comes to 1.1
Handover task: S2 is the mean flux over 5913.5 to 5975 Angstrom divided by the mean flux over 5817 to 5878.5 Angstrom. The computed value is 0.99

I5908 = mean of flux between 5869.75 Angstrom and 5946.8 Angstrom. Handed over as 5.21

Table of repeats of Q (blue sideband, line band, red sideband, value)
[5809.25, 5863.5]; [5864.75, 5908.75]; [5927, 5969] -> 6.2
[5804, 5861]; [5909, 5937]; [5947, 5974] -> 1.5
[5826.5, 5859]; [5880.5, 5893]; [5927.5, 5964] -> 2.7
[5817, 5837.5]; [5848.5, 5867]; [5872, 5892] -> -0.5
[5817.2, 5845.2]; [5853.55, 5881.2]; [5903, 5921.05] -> 0.6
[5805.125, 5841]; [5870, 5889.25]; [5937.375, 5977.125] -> 2.3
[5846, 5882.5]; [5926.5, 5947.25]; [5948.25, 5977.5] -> 0.3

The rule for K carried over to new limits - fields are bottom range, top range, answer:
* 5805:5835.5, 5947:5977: 1.04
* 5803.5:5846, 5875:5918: 0.85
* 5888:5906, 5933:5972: 1.31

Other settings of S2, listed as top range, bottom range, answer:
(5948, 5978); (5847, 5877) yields 1.05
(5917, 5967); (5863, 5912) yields 1.14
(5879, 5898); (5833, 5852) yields 0.76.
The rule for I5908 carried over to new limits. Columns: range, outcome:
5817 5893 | 5.54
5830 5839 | 6.02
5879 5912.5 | 4.76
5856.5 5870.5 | 5.53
